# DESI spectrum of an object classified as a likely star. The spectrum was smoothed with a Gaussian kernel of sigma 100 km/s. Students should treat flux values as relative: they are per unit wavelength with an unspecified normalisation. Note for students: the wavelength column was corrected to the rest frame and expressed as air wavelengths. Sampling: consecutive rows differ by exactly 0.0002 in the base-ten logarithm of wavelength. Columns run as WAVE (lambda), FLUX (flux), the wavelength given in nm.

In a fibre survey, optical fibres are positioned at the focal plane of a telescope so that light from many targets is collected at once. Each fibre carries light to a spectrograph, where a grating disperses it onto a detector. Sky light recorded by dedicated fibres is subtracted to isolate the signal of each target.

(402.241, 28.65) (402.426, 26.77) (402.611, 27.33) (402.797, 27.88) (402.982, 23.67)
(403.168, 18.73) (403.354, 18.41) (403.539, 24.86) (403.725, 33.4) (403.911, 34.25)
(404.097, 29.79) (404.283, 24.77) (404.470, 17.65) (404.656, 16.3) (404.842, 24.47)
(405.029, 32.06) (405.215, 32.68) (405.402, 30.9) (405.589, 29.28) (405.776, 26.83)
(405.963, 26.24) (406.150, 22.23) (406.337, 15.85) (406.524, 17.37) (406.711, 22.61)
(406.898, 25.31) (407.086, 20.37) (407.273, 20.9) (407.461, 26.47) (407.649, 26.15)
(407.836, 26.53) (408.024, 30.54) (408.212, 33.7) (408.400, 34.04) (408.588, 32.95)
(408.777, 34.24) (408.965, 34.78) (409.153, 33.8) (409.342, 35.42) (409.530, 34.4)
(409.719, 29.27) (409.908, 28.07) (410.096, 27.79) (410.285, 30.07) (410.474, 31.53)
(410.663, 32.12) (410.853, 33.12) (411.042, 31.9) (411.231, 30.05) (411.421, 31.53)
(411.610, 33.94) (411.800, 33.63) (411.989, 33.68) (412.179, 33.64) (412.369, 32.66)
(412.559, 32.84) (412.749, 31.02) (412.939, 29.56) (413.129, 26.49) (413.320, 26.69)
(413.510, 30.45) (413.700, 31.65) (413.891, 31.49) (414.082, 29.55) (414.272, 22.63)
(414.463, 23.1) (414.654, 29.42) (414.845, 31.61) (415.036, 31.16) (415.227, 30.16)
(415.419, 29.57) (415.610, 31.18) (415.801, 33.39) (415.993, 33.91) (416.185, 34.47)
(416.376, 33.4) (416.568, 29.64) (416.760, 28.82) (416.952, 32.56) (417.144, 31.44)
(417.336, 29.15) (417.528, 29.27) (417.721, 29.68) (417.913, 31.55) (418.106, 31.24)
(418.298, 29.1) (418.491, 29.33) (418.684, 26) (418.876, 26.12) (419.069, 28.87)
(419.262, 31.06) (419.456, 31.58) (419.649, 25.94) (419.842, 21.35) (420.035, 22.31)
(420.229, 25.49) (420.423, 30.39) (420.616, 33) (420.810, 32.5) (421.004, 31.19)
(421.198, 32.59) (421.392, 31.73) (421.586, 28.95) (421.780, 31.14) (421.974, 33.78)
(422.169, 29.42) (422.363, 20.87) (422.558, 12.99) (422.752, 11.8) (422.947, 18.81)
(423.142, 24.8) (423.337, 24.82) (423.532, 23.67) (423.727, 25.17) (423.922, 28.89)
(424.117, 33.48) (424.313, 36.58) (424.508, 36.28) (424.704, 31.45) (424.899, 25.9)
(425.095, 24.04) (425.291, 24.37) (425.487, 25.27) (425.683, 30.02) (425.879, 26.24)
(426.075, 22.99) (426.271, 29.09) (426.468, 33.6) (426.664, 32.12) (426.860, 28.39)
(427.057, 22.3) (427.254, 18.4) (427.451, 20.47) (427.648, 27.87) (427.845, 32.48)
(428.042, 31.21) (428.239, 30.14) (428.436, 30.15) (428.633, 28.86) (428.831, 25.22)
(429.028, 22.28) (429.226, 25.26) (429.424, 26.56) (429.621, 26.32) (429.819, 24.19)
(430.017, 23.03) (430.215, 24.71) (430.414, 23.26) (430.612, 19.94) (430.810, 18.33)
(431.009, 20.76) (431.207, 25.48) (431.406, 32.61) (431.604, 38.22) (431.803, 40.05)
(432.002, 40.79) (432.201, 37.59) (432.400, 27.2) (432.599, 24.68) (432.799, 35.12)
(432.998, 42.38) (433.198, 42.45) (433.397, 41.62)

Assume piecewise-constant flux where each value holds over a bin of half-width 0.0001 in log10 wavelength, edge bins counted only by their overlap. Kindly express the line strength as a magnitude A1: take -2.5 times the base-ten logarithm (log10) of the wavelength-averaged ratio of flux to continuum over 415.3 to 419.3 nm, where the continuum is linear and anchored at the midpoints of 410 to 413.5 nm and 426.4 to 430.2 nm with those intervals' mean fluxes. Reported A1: -0.03 mag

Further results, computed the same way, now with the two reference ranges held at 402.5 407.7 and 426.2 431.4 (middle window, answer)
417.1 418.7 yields -0.17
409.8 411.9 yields -0.24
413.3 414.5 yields -0.12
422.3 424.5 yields 0.06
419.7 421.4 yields -0.13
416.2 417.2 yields -0.23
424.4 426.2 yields -0.07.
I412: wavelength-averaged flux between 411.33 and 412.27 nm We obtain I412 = 33.3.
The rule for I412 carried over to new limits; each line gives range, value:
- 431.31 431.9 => 37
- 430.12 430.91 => 21.5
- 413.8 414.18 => 30.5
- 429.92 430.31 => 23.9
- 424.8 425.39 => 24.8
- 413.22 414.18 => 29.9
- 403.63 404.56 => 28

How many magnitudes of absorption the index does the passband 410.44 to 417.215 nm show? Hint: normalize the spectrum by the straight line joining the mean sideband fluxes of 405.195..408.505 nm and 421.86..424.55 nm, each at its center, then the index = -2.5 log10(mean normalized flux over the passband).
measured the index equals -0.20 mag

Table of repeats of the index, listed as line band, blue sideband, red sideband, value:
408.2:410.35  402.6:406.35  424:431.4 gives -0.24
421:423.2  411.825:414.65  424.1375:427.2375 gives 0.14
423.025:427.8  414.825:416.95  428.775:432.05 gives 0.04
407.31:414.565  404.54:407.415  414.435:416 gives -0.12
